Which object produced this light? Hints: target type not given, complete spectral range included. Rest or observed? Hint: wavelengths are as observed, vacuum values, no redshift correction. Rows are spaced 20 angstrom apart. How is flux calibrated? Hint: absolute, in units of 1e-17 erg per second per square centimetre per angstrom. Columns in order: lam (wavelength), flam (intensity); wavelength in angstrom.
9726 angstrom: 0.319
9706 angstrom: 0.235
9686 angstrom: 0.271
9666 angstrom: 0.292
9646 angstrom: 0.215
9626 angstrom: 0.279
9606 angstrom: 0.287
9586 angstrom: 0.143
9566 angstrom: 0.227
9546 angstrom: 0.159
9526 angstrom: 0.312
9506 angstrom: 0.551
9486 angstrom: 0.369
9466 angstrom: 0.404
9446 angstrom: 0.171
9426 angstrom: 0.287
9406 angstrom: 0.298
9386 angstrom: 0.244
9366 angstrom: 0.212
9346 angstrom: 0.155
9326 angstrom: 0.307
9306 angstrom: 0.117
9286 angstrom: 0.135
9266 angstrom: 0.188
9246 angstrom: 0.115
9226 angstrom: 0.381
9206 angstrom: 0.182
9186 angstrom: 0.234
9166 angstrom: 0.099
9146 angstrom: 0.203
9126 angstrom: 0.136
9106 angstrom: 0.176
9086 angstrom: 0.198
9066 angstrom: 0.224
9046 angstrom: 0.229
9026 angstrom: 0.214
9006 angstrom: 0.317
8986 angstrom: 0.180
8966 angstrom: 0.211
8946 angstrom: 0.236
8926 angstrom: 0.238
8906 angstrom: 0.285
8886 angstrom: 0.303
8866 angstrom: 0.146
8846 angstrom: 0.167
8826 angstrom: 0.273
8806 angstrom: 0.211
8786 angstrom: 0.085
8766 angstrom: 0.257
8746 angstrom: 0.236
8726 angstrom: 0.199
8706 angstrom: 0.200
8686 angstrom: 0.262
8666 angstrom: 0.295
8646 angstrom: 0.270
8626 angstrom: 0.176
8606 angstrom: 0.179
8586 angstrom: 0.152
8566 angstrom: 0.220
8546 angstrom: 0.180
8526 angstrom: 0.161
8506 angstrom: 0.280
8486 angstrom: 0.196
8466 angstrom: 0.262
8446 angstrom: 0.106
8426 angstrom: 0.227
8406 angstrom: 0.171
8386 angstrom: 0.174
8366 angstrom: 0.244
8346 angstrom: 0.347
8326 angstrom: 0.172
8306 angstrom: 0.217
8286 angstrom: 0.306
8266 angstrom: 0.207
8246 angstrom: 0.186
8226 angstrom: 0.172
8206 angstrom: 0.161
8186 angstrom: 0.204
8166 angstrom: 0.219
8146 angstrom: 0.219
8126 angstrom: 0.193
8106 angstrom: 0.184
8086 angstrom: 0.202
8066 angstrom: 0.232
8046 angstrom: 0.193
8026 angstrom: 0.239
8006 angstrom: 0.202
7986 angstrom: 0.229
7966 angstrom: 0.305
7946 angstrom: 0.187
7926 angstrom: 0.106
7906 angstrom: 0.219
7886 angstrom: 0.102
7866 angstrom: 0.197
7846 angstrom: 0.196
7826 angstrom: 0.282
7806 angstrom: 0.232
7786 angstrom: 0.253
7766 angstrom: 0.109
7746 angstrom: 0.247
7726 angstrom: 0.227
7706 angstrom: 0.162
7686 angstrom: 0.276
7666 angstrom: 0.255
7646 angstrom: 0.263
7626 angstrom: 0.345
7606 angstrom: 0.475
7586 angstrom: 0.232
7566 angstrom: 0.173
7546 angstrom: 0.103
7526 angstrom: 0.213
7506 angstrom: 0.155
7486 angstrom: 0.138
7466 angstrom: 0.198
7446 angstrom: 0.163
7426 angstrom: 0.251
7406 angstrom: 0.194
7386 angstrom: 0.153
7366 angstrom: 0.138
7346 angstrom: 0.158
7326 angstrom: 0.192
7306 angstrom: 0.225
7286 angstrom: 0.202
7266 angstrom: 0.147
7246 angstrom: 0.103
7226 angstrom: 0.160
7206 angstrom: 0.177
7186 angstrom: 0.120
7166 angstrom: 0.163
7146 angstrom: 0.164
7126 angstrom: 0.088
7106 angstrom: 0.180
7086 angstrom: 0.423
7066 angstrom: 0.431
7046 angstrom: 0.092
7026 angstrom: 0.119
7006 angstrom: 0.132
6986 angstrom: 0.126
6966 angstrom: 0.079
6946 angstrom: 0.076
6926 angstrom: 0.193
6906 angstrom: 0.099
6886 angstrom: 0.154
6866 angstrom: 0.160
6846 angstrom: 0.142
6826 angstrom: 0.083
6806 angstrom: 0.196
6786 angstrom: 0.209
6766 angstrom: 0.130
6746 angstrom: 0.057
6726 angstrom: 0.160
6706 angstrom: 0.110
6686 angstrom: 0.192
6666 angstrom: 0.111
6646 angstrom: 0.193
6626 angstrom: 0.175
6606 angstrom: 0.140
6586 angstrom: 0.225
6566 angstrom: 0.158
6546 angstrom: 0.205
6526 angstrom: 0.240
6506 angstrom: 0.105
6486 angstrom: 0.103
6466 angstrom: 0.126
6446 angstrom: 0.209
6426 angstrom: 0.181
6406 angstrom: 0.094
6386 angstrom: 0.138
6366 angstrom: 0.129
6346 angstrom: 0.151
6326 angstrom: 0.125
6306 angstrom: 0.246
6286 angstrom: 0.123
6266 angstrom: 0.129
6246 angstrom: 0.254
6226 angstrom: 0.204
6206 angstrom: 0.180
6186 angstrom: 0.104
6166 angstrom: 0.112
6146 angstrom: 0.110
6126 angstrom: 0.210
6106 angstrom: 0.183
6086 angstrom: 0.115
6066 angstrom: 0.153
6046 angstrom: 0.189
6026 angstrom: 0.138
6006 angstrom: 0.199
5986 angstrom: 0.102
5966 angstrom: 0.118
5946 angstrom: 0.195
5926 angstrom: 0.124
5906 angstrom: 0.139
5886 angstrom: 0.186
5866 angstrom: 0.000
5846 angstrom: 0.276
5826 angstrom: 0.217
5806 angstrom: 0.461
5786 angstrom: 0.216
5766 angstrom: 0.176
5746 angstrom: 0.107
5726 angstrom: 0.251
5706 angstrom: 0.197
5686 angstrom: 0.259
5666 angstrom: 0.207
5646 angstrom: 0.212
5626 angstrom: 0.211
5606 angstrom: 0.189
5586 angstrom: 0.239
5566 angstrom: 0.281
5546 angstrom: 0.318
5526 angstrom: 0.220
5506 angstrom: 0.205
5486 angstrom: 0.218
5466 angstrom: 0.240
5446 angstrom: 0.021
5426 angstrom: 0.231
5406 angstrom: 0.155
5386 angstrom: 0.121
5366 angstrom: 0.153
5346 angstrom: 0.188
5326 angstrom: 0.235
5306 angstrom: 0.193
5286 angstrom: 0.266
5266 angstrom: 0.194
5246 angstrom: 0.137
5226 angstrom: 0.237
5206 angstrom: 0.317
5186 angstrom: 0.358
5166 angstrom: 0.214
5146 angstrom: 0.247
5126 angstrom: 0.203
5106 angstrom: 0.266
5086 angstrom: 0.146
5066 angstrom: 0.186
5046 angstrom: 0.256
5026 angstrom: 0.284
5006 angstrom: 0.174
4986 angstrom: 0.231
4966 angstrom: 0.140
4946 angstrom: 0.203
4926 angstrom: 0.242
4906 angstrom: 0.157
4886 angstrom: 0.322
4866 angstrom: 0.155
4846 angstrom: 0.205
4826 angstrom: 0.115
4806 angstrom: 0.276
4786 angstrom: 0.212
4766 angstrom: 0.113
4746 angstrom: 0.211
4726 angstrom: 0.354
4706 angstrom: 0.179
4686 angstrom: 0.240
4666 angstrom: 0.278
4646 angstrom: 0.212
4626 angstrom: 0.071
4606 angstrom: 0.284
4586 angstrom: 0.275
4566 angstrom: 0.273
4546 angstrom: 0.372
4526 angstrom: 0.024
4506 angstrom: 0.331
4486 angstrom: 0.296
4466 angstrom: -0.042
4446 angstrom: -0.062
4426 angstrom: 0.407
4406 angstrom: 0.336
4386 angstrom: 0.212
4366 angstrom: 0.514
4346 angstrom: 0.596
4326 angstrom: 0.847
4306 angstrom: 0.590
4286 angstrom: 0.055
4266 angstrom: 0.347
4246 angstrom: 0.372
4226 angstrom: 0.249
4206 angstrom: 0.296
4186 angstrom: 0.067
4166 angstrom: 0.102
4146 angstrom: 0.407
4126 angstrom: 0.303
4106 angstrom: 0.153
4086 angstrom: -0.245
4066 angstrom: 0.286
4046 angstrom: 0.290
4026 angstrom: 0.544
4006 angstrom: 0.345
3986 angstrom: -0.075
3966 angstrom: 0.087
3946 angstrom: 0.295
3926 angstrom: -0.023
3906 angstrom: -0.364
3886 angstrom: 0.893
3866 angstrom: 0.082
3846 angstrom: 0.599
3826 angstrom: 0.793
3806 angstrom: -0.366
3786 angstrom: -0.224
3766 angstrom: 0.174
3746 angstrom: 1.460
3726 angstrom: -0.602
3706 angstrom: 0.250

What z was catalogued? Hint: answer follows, 0.898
